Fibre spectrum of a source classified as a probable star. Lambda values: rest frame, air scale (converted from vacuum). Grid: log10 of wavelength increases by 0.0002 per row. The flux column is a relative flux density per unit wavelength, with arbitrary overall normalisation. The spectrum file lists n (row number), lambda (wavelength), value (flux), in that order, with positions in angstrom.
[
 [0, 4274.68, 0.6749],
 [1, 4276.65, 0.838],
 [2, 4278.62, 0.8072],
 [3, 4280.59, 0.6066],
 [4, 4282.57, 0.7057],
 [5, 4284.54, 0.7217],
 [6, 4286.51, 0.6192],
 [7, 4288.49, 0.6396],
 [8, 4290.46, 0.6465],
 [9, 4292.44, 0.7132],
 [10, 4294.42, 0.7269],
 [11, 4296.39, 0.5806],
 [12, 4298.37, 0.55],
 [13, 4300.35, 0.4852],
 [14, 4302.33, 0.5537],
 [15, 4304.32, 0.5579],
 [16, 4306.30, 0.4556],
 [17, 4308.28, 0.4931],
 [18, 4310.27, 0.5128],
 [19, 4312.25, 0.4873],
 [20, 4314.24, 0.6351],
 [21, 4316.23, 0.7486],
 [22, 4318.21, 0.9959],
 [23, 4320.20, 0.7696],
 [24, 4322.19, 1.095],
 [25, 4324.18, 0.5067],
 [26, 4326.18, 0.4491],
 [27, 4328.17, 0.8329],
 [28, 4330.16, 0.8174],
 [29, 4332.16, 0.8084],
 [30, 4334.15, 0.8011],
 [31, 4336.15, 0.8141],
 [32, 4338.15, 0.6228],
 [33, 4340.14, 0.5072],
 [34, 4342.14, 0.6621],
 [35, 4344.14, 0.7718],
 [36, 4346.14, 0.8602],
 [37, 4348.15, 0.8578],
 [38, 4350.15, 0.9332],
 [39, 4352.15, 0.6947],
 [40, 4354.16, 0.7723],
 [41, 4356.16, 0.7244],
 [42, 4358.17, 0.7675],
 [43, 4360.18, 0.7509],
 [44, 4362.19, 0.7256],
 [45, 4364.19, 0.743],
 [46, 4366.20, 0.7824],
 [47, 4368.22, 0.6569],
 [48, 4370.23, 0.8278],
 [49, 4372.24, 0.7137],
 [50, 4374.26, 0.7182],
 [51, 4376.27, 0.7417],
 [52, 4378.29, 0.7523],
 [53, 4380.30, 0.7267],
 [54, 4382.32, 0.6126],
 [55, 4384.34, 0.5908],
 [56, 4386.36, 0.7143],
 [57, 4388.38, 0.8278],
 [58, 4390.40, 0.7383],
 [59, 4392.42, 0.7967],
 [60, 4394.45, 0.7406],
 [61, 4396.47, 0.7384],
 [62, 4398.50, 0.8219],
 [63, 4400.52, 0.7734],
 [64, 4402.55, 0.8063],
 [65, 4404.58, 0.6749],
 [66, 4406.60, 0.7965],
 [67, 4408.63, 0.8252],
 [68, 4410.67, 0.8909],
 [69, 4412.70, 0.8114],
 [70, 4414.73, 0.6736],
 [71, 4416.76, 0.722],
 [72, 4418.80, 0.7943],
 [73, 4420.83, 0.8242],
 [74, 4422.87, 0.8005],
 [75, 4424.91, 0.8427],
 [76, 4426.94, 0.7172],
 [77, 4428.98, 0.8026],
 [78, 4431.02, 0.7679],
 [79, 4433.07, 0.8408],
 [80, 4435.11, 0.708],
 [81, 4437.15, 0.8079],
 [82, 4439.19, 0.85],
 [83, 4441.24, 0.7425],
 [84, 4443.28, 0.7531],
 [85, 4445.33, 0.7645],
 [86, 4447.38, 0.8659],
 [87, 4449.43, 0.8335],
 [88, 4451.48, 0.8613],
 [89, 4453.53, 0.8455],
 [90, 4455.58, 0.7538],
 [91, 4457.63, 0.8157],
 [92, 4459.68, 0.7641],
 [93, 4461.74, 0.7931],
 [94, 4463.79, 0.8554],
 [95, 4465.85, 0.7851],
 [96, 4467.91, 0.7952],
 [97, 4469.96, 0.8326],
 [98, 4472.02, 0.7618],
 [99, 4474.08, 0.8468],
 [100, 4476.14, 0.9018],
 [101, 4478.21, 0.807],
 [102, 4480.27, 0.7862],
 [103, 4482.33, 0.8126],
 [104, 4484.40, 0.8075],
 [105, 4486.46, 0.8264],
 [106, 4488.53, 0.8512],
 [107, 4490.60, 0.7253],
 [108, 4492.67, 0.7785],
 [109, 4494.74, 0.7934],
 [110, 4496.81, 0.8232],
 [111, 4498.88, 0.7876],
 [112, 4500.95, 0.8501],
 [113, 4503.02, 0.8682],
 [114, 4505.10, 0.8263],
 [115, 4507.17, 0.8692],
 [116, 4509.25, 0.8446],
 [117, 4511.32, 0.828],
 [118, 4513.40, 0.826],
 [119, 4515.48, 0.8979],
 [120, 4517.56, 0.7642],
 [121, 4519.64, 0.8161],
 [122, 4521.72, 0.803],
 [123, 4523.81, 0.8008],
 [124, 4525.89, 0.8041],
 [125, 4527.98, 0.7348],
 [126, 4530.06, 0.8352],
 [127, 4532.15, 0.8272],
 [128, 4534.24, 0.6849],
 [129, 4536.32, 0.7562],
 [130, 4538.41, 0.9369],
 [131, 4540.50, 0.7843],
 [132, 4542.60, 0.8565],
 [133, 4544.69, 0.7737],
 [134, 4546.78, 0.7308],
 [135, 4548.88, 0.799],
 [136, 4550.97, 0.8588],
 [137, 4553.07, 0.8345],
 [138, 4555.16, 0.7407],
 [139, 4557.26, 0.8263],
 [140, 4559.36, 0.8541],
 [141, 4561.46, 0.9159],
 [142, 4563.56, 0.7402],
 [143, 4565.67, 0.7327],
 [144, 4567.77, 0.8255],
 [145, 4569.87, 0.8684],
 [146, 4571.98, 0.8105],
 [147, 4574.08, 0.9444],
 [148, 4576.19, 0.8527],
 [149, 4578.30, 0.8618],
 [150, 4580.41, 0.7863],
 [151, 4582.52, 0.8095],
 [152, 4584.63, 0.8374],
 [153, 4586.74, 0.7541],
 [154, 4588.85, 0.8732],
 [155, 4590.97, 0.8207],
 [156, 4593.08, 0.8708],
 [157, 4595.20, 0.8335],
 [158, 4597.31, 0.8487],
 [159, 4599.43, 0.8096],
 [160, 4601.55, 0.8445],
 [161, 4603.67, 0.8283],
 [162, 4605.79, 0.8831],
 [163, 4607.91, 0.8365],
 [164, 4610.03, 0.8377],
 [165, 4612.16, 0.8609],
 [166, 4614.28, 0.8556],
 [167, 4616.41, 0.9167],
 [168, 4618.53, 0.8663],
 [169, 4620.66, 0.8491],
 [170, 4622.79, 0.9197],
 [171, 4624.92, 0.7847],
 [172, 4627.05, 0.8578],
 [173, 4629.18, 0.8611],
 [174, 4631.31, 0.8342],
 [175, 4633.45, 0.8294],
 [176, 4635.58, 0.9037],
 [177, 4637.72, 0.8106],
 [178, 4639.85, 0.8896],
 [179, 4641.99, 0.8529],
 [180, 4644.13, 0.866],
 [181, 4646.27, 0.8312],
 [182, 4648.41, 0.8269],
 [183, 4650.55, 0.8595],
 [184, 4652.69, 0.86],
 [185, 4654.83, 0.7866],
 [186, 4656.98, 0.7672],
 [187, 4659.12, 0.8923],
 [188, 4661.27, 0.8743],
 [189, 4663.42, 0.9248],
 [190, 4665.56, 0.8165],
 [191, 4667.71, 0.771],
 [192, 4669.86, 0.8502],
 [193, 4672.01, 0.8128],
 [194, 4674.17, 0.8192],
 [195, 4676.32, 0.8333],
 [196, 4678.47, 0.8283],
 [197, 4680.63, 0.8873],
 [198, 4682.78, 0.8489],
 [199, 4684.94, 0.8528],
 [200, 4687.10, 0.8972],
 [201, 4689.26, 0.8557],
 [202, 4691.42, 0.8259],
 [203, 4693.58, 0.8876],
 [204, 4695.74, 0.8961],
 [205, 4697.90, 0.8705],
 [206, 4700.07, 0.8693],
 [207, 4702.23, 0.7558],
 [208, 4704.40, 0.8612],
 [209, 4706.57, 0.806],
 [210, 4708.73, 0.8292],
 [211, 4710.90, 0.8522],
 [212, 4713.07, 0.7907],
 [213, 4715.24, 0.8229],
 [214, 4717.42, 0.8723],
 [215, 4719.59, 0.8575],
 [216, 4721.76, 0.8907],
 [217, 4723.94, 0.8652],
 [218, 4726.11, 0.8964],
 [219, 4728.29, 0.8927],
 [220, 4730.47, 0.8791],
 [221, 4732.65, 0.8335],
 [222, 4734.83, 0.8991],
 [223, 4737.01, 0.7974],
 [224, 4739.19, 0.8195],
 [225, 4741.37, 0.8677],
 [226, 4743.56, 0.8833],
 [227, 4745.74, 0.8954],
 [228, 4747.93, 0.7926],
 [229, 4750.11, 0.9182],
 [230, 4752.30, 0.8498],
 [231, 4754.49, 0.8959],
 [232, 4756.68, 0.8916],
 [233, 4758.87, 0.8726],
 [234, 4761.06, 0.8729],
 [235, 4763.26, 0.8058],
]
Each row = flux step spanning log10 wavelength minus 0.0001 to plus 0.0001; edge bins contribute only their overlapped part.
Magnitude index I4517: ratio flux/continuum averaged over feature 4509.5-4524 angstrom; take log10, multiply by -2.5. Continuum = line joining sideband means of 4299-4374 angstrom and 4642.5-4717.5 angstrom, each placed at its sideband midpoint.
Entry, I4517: -0.06 mag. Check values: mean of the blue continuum 0.708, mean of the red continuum 0.843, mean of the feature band 0.822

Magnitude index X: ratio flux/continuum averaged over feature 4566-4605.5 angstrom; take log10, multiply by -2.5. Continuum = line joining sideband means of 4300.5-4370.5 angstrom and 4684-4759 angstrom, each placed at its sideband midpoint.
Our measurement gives -0.04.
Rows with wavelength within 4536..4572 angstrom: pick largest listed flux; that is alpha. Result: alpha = 0.9369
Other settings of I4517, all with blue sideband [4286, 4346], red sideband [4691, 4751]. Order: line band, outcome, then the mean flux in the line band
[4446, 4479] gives -0.12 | 0.819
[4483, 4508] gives -0.09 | 0.817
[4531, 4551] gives -0.04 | 0.798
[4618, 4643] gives -0.05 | 0.855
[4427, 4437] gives -0.08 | 0.776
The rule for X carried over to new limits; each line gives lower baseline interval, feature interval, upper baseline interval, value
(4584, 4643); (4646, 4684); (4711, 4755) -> 0.020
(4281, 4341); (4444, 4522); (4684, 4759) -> -0.102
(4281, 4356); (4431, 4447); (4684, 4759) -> -0.065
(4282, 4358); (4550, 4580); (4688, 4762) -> -0.055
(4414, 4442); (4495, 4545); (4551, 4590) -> -0.009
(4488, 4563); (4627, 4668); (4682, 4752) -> -0.009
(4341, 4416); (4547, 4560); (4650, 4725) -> -0.007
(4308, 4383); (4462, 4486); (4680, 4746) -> -0.057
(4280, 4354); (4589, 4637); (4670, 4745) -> -0.054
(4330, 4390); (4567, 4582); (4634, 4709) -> -0.046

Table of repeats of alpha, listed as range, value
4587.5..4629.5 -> 0.9197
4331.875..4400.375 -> 0.9332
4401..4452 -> 0.8909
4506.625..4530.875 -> 0.8979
